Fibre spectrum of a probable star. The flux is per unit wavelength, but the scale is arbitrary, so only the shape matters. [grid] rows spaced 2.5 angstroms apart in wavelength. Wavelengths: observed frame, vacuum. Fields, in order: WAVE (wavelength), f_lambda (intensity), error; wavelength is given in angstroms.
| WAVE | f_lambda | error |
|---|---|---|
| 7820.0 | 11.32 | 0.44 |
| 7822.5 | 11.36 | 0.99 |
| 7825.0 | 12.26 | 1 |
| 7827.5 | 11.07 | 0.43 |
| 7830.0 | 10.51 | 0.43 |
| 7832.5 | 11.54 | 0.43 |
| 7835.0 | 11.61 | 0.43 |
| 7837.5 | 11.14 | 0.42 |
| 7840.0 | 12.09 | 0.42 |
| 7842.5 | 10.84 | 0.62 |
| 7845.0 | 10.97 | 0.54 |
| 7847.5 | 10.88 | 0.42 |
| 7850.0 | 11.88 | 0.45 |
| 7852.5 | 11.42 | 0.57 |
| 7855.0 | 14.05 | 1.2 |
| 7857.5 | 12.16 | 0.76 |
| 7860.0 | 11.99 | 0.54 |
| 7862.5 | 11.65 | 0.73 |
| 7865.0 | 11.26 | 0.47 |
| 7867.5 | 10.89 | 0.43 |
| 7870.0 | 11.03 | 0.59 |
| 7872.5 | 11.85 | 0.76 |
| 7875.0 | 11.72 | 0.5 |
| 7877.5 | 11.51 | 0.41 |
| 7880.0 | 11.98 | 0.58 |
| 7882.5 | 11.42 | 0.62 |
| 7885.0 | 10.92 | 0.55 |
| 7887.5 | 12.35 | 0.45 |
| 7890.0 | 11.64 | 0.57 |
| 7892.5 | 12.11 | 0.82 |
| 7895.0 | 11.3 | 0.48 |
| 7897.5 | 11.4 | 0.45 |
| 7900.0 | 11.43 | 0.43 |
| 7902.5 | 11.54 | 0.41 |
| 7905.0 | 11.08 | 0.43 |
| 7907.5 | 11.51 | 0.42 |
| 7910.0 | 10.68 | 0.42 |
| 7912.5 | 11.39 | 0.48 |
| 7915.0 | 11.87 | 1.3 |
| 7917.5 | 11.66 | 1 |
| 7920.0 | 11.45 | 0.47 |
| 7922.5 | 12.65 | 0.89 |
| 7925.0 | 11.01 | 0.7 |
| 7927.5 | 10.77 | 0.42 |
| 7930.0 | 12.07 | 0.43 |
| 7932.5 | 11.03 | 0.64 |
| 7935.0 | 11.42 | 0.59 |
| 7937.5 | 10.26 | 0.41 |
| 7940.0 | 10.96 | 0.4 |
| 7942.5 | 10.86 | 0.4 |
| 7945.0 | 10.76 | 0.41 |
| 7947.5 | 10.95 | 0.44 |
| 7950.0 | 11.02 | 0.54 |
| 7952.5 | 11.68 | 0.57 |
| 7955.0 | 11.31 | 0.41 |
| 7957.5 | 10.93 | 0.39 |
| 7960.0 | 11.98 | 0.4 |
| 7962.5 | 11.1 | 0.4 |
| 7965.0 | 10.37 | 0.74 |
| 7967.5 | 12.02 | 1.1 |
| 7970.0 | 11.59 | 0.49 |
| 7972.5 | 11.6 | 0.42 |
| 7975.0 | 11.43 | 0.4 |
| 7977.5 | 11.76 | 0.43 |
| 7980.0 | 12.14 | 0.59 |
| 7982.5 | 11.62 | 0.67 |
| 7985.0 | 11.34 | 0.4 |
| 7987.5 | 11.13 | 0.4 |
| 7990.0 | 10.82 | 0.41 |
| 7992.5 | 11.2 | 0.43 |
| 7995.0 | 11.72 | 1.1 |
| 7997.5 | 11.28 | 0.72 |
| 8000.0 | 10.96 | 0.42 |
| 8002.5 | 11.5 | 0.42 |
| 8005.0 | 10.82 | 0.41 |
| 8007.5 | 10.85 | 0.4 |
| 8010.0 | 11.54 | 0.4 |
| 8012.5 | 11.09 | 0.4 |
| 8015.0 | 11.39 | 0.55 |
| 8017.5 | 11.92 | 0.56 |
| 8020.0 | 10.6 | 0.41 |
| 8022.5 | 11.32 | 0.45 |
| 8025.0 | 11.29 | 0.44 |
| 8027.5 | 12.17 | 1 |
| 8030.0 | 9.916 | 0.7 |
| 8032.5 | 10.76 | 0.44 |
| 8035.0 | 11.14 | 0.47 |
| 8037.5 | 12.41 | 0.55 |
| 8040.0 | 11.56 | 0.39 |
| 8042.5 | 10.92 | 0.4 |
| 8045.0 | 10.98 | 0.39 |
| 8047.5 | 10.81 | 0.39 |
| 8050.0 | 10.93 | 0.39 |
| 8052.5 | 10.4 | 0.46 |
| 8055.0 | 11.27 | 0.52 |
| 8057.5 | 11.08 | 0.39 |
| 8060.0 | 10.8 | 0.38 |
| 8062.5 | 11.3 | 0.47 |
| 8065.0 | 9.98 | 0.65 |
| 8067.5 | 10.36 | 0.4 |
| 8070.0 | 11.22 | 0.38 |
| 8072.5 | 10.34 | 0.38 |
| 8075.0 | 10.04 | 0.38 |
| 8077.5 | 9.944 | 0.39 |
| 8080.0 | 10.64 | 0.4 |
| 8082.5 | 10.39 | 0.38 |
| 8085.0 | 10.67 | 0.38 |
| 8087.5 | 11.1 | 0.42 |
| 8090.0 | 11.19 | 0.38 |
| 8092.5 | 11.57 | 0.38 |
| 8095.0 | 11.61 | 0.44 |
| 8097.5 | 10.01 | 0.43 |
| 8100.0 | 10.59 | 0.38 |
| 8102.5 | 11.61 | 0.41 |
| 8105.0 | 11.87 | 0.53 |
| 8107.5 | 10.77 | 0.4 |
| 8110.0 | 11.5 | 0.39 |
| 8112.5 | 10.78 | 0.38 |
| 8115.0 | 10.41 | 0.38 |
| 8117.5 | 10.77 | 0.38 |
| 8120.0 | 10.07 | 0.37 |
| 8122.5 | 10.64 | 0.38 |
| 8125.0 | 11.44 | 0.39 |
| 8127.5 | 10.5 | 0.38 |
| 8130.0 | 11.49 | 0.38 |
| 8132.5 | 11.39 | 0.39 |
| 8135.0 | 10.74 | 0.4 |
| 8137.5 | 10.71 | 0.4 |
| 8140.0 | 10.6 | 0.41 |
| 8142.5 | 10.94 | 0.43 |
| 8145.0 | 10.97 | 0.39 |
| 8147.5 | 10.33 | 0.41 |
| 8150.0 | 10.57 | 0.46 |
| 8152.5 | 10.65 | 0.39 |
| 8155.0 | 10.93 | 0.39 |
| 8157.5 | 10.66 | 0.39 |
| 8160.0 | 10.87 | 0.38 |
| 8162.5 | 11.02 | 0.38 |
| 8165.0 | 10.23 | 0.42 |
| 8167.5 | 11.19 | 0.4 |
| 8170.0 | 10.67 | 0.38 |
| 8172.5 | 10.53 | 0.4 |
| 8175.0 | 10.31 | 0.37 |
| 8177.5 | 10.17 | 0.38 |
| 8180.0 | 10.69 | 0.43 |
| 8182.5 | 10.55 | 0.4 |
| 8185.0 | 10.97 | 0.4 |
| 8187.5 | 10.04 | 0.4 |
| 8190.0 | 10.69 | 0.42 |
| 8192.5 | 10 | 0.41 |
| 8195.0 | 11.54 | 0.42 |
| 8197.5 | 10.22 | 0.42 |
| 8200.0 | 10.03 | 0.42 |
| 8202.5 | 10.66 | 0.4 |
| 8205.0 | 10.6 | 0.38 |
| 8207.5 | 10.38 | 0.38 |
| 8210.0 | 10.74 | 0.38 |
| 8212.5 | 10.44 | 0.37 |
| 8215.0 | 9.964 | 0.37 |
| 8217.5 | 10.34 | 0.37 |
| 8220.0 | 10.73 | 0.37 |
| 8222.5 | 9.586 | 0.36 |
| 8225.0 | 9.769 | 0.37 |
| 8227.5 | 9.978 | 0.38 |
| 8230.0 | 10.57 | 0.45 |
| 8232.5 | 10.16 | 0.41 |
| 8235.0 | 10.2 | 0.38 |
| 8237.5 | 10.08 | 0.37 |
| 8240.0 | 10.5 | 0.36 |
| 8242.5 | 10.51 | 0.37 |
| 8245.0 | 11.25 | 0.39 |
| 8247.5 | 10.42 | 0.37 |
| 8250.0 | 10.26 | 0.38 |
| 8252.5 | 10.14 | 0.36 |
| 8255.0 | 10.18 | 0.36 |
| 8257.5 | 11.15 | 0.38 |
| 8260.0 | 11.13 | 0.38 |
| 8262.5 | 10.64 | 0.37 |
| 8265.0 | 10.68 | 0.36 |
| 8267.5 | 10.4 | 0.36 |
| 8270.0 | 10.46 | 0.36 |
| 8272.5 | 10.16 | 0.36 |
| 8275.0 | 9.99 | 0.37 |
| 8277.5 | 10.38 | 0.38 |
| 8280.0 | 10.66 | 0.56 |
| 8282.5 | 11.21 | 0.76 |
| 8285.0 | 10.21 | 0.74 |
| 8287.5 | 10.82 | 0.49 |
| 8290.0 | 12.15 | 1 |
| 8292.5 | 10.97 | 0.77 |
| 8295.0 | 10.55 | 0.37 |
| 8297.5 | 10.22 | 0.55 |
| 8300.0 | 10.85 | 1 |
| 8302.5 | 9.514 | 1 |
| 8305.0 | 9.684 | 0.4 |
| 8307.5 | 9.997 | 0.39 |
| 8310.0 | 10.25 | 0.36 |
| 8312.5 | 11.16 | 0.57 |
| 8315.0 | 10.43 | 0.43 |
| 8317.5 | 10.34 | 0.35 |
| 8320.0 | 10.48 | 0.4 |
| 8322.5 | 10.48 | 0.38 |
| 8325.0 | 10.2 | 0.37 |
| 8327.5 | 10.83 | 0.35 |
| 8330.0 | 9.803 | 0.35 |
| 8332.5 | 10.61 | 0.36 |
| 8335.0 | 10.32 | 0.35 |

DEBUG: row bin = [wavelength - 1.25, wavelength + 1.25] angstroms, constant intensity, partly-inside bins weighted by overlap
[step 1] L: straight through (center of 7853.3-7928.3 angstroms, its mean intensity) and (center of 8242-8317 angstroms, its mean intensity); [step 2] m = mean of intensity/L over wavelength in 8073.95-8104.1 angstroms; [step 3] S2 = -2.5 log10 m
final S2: 0.03 mag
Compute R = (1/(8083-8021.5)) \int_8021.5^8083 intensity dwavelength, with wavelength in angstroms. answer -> 10.9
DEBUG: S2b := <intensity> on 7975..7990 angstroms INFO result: 11.5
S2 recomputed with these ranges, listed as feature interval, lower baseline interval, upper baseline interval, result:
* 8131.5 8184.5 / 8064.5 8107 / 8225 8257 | -0.01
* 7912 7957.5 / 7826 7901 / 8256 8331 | 0.01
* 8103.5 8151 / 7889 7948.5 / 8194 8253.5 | -0.02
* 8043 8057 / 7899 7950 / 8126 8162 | 0.01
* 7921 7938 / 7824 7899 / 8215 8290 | 0.00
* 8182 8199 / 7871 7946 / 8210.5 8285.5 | 0.00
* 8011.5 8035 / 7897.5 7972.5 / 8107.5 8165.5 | -0.01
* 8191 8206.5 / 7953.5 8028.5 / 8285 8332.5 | 0.03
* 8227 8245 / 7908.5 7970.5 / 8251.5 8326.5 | 0.03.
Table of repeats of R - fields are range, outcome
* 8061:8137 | 10.8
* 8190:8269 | 10.4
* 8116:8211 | 10.7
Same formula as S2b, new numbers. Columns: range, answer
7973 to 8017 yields 11.3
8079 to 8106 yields 11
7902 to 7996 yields 11.3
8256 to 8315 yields 10.6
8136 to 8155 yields 10.7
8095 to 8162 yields 10.9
